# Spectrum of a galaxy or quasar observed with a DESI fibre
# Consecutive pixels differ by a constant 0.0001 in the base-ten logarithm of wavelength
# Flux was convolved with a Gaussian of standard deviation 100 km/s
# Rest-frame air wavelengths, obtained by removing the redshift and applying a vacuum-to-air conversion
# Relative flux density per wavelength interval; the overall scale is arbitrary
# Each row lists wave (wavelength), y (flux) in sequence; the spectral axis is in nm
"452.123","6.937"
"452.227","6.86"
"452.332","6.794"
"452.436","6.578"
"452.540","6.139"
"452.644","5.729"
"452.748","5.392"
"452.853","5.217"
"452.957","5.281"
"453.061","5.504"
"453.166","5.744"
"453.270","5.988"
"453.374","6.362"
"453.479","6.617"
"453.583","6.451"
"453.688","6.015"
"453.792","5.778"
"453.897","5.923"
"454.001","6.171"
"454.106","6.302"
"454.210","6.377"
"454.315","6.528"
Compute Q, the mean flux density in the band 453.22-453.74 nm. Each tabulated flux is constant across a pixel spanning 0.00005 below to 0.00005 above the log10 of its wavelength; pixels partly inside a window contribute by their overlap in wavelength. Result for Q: 6.29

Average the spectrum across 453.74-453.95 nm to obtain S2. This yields 5.86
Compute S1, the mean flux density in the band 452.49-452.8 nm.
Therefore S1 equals 5.76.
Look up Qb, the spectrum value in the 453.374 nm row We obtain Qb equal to 6.362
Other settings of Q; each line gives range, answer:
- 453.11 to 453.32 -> 5.85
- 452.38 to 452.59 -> 6.38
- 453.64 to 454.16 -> 6.05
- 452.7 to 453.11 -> 5.34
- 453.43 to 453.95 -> 6.16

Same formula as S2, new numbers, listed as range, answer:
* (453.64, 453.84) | 5.91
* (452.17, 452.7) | 6.42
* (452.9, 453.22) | 5.51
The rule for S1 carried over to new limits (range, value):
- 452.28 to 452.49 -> 6.69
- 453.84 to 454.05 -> 6.04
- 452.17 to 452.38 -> 6.81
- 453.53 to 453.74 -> 6.24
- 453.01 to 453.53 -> 6.04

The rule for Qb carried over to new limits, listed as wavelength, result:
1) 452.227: 6.86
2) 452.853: 5.217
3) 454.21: 6.377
